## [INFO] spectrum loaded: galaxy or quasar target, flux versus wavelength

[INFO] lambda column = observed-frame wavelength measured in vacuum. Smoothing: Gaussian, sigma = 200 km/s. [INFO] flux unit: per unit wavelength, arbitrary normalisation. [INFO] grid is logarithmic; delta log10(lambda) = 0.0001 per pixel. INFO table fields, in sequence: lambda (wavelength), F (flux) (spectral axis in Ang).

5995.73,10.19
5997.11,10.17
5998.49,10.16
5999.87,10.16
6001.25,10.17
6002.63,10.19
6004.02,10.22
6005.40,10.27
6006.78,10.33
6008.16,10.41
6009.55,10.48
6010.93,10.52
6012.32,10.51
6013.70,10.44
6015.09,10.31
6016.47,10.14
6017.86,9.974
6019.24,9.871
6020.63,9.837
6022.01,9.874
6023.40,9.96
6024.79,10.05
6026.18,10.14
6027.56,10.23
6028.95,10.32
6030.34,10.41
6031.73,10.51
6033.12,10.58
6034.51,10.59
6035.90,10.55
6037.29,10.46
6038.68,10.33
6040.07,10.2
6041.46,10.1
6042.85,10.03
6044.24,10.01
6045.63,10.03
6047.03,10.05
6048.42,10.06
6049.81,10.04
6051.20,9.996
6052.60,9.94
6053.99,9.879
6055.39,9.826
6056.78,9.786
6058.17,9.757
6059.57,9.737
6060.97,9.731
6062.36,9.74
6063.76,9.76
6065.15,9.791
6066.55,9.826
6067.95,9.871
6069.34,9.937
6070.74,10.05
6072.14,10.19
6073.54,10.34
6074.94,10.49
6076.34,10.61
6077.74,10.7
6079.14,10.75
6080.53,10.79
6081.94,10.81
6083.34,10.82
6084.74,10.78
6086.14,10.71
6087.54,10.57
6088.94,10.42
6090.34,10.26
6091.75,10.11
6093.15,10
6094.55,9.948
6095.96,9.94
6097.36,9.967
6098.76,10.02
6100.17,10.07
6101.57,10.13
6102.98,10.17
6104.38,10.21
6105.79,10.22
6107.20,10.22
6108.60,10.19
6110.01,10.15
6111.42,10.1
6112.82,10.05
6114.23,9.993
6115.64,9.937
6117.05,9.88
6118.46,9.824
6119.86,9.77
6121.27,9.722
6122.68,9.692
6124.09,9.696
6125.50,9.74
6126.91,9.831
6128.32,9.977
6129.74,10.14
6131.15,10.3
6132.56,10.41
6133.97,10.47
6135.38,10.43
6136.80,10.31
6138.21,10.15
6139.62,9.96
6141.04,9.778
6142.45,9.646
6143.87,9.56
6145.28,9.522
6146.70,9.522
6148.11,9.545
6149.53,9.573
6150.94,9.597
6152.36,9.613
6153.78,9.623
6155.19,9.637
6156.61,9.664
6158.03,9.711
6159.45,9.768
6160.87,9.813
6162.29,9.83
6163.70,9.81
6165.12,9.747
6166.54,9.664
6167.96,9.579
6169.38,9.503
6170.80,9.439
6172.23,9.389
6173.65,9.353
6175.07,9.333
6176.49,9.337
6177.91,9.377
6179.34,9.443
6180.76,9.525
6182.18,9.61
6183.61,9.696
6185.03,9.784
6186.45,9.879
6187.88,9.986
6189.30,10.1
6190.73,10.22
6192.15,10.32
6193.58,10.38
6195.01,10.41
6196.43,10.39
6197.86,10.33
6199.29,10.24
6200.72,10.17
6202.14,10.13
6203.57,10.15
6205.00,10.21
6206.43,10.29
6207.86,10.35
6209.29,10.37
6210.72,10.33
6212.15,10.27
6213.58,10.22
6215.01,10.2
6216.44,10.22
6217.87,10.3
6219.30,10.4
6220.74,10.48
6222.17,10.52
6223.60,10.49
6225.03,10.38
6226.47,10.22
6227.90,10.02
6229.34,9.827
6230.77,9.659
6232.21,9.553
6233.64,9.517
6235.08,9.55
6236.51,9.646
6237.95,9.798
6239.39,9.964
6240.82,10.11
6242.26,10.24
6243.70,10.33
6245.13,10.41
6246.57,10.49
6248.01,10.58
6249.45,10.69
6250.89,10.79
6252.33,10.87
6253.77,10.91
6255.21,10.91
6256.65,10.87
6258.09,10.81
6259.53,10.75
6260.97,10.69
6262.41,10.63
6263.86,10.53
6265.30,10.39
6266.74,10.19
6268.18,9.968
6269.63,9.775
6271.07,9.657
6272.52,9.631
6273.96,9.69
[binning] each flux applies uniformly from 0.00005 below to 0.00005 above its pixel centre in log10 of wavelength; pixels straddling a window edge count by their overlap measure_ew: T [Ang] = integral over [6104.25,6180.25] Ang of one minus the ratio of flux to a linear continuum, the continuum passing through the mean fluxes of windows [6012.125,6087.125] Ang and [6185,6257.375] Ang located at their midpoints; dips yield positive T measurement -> 3.09 Ang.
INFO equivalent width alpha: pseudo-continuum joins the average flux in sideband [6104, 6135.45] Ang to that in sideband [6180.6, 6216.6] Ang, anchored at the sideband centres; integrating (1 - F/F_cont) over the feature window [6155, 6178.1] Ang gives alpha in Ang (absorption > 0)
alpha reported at 1.2 Ang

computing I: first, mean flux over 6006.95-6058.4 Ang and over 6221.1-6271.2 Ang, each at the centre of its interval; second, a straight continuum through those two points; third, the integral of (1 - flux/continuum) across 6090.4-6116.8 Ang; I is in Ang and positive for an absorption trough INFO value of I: 0.3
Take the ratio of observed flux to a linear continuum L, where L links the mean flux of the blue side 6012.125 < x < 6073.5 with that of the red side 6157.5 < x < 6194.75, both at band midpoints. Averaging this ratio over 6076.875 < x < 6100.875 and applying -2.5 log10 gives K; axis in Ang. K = -0.05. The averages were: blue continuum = 10.1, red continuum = 9.72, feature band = 10.4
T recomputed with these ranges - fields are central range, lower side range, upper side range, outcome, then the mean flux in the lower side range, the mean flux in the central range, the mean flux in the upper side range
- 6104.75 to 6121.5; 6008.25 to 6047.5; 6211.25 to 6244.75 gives 0.3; 10.2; 10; 10.1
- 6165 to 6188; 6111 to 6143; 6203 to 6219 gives 1.4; 9.99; 9.55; 10.3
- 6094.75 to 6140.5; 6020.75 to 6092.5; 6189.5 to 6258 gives 0.8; 10.2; 10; 10.3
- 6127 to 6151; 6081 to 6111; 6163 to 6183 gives -0.2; 10.3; 9.94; 9.5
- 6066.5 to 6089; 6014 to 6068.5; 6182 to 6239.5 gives -0.9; 10.1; 10.5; 10.1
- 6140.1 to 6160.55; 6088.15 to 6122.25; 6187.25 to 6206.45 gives 1.0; 10.1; 9.63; 10.2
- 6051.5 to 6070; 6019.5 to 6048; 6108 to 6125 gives 0.5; 10.2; 9.82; 9.91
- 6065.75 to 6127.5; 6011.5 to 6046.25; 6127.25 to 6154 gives -0.9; 10.2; 10.2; 9.9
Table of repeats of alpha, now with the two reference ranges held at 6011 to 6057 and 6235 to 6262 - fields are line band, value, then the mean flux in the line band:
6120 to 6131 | 0.5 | 9.84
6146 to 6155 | 0.7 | 9.59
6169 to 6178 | 0.8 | 9.39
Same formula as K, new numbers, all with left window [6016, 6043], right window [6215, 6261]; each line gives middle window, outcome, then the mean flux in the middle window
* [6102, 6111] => 0.01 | 10.2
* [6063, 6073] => 0.03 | 9.92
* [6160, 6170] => 0.06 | 9.72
